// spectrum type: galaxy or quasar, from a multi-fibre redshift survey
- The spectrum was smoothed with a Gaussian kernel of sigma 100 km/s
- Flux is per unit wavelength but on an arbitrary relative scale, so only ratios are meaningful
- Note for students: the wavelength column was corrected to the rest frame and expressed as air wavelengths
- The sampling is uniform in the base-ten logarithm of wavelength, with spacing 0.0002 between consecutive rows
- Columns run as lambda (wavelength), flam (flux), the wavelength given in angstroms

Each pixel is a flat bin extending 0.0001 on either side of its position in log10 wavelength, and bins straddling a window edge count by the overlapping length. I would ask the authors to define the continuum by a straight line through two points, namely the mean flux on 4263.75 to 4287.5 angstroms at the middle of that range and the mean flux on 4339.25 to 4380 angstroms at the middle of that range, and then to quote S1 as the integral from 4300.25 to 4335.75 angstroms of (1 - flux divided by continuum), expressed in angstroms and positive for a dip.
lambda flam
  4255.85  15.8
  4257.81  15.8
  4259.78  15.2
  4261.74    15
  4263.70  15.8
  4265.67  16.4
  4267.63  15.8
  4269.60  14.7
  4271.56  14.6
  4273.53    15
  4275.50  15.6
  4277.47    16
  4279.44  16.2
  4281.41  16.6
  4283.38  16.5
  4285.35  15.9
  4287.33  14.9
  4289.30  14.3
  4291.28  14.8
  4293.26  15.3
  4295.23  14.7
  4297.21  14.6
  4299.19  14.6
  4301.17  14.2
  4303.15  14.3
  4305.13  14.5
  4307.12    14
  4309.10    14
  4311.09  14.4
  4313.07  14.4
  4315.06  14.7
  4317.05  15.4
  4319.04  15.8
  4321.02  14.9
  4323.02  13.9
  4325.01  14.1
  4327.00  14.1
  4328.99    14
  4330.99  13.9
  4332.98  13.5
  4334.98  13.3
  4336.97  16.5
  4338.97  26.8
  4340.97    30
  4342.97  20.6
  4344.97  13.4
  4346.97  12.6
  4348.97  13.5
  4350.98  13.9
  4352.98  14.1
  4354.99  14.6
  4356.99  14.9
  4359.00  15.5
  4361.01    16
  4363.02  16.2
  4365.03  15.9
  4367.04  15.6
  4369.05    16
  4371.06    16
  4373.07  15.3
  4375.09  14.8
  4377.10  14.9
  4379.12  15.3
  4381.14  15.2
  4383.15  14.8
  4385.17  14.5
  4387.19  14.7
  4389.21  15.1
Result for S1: 3.6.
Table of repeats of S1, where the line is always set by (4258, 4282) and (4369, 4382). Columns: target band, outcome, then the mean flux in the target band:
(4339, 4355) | -2.02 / 17.3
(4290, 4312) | 1.42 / 14.5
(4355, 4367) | -0.20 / 15.6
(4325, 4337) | 1.09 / 14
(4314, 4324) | 0.33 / 14.9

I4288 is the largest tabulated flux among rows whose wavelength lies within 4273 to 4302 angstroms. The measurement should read 16.6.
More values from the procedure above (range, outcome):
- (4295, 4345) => 30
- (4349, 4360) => 15.5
